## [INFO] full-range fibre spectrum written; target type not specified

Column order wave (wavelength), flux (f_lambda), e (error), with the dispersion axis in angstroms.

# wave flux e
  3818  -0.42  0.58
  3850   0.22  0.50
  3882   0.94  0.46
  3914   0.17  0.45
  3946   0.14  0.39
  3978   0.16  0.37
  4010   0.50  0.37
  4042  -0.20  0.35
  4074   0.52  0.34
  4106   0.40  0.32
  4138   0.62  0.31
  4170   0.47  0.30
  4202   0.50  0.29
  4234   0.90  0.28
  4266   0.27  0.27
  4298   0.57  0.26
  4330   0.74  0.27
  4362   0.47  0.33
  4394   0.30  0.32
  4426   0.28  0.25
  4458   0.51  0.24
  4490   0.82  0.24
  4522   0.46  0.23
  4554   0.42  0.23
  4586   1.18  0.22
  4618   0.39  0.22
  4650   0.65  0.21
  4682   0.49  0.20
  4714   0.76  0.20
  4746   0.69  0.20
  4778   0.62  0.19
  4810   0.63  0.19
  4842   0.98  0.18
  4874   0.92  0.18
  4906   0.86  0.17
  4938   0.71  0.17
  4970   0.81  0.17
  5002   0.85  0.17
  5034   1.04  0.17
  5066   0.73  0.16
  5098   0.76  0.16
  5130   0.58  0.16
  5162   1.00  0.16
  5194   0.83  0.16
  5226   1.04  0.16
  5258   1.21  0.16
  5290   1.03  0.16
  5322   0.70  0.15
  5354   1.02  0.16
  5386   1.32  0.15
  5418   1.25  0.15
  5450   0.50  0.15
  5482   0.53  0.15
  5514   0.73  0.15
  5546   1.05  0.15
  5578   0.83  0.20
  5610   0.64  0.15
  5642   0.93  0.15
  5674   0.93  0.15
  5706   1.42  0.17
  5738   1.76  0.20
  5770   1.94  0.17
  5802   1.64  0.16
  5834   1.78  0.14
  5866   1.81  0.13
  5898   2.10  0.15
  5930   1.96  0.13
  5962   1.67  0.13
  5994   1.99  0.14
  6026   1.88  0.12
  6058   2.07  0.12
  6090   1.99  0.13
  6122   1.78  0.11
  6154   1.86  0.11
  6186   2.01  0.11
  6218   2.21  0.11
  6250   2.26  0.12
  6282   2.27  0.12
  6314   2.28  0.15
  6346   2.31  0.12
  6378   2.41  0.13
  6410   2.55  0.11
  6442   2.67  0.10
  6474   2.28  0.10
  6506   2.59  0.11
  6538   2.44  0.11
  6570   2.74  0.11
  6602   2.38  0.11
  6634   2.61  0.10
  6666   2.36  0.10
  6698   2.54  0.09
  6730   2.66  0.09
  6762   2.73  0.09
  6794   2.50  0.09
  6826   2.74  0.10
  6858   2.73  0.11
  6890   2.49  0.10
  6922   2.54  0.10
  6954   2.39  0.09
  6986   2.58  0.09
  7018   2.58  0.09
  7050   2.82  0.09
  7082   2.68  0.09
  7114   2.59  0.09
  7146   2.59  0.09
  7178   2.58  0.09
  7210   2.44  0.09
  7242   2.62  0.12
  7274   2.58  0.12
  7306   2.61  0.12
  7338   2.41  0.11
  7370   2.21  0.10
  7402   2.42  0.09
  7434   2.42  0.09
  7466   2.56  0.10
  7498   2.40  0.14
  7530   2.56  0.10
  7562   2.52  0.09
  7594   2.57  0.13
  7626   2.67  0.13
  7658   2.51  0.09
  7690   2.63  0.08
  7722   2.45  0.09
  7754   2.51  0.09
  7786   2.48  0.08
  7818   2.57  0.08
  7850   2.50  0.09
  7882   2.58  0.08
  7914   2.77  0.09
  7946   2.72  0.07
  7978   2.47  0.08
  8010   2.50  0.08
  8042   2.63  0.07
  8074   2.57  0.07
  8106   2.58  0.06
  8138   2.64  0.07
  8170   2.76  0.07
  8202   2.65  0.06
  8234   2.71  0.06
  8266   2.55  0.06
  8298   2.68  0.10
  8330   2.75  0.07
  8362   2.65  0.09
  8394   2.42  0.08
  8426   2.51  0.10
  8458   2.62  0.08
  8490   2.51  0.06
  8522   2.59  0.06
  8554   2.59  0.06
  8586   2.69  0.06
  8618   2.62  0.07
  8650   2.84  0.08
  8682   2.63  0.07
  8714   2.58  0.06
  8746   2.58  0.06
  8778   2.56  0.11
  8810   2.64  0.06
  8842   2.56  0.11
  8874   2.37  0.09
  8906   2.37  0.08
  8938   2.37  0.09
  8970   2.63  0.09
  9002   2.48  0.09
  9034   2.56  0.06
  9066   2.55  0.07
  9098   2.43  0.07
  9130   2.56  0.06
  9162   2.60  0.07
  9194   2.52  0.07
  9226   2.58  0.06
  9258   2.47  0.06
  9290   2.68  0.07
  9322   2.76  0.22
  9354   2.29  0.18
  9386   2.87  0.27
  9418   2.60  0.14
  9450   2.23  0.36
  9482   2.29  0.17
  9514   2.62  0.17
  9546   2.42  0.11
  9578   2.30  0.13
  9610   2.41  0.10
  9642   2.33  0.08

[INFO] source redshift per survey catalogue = 0.43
